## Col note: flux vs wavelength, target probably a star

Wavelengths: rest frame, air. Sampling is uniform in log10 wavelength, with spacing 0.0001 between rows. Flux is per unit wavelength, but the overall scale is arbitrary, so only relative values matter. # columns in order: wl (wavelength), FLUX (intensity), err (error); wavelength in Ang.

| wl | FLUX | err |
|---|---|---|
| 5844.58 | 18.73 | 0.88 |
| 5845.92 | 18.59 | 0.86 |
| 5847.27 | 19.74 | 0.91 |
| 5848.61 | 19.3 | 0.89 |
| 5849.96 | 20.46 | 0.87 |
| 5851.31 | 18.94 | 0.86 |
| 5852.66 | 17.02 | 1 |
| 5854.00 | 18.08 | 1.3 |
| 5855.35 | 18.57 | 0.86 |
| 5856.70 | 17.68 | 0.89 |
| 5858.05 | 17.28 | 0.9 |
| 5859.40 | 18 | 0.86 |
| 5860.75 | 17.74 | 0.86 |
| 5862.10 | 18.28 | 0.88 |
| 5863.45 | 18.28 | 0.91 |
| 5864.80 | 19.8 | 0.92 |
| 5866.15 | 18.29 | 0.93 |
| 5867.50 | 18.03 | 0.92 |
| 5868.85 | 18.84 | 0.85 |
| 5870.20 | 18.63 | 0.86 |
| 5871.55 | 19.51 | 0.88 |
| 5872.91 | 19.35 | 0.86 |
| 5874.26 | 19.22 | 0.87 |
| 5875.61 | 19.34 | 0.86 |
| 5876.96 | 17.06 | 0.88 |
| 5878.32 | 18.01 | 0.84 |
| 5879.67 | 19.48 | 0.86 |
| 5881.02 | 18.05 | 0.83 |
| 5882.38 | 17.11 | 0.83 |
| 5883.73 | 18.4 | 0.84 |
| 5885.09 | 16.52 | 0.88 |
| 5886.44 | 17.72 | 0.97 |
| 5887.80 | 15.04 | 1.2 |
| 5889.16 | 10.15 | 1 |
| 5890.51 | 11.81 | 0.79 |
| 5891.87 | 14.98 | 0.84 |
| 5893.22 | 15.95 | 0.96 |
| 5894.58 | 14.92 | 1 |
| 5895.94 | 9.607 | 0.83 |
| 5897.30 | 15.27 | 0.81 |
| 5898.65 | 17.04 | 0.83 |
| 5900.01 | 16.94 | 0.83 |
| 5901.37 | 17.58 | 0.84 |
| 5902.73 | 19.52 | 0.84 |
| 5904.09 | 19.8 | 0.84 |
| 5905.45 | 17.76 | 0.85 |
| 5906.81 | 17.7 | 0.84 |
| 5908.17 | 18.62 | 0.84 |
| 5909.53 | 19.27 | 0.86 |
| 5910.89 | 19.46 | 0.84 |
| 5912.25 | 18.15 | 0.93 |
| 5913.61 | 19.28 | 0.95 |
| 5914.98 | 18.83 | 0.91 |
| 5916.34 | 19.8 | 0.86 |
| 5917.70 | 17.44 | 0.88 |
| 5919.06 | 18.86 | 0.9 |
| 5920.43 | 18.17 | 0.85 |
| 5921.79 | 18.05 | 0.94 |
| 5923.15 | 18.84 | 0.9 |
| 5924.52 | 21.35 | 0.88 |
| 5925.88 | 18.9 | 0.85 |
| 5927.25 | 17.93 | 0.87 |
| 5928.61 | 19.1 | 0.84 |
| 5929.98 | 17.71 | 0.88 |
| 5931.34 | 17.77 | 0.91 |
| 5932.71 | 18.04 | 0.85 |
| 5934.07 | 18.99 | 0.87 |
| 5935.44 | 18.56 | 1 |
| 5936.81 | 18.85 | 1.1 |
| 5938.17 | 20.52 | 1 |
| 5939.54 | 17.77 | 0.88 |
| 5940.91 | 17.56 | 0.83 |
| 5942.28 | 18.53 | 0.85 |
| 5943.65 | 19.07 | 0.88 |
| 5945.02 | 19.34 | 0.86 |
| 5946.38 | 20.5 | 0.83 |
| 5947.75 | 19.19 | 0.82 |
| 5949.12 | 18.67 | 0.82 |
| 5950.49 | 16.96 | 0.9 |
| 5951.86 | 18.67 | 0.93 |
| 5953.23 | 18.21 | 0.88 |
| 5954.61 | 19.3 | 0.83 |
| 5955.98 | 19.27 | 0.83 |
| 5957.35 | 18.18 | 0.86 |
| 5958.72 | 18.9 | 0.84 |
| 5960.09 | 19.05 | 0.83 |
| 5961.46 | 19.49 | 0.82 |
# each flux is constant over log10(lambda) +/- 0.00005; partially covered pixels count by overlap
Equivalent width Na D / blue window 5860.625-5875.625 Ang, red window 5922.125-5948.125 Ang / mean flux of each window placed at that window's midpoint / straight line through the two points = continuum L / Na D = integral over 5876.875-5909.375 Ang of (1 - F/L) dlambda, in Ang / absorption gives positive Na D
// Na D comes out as 4.0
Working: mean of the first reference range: 18.8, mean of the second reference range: 18.9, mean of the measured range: 16.5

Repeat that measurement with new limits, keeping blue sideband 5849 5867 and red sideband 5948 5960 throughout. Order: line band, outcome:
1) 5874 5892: 1.7 Ang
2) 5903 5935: -0.4 Ang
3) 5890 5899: 2.1 Ang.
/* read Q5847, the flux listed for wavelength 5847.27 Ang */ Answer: 19.74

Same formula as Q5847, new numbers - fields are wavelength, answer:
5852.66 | 17.02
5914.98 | 18.83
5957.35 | 18.18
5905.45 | 17.76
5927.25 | 17.93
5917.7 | 17.44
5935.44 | 18.56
